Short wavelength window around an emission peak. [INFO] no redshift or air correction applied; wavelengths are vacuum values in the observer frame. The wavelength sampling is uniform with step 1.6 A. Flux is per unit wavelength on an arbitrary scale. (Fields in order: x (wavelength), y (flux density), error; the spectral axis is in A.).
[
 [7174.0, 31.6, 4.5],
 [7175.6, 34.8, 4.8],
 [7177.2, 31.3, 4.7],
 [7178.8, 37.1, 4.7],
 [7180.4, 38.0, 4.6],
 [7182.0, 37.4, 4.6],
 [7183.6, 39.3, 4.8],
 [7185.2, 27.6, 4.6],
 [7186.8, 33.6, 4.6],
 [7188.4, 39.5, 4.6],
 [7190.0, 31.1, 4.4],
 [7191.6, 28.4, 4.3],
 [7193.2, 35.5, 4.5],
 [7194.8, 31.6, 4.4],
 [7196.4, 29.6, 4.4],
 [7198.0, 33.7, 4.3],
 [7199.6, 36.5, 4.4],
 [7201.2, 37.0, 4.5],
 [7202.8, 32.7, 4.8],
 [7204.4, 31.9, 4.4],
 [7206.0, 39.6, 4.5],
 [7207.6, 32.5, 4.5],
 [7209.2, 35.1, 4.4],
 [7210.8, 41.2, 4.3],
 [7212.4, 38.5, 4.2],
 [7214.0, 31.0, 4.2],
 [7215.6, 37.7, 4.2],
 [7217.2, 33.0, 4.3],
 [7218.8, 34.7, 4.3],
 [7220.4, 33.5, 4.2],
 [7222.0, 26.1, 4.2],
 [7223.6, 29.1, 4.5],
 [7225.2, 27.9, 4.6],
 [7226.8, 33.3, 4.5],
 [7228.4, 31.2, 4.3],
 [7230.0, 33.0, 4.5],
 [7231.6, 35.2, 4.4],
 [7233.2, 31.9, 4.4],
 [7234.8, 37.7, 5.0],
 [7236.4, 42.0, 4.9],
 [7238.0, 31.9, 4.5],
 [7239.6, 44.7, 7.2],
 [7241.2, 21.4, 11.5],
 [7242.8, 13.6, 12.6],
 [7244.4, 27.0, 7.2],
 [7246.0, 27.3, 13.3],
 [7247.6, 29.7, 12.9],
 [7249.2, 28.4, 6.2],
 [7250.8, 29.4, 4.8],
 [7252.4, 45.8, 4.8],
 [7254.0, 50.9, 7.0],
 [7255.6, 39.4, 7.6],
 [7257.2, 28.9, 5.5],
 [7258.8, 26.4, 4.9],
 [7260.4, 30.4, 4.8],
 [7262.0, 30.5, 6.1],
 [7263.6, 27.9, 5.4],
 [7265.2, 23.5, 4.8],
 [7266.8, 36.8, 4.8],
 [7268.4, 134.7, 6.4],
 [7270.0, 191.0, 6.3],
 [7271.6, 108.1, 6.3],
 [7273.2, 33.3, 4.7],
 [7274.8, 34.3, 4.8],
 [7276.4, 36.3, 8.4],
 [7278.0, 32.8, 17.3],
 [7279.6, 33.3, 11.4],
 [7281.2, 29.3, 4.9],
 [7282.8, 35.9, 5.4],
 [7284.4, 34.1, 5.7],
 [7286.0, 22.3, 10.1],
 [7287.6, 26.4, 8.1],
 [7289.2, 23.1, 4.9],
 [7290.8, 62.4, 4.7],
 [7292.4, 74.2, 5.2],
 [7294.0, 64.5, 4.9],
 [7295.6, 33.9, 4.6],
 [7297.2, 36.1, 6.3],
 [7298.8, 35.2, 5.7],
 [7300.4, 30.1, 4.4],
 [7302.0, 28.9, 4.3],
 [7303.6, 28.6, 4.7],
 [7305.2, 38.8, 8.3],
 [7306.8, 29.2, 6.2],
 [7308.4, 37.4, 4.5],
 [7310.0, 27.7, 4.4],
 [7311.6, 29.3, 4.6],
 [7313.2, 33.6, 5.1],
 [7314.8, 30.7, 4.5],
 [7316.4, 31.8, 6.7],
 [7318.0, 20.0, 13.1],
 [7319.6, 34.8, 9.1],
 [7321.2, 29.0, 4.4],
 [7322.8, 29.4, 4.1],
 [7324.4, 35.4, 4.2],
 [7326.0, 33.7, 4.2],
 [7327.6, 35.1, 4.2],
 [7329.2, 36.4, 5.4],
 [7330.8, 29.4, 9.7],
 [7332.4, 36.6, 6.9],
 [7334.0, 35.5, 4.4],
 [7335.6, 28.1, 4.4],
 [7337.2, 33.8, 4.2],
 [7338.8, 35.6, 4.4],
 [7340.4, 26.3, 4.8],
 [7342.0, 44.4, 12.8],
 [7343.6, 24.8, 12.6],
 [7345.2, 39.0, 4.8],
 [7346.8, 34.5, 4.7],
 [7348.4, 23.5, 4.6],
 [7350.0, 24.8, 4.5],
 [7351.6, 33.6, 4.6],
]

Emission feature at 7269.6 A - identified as H-alpha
